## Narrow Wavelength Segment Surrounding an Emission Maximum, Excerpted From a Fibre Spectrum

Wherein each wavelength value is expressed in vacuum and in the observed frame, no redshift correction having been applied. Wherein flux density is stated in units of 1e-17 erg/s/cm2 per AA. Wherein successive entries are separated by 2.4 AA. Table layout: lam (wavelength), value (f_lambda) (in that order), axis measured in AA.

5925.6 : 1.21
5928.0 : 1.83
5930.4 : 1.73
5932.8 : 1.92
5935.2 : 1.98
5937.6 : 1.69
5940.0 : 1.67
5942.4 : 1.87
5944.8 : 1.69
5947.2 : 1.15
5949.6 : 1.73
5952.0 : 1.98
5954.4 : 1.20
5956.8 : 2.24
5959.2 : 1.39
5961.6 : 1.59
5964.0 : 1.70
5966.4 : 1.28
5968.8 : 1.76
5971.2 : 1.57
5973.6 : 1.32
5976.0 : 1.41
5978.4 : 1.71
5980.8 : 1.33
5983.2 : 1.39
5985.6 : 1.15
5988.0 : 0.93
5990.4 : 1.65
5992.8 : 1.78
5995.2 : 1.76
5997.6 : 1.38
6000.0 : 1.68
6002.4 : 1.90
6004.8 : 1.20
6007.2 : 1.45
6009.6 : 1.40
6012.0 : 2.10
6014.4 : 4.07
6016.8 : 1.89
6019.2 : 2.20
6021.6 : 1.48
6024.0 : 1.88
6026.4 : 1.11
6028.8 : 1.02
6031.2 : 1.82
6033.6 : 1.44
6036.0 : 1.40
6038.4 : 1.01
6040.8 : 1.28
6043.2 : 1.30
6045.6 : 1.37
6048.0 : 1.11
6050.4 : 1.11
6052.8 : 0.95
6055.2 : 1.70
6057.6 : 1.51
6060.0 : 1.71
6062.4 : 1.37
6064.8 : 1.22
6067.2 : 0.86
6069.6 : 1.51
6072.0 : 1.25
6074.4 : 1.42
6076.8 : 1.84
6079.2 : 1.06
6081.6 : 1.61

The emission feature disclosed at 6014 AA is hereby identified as [O III]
